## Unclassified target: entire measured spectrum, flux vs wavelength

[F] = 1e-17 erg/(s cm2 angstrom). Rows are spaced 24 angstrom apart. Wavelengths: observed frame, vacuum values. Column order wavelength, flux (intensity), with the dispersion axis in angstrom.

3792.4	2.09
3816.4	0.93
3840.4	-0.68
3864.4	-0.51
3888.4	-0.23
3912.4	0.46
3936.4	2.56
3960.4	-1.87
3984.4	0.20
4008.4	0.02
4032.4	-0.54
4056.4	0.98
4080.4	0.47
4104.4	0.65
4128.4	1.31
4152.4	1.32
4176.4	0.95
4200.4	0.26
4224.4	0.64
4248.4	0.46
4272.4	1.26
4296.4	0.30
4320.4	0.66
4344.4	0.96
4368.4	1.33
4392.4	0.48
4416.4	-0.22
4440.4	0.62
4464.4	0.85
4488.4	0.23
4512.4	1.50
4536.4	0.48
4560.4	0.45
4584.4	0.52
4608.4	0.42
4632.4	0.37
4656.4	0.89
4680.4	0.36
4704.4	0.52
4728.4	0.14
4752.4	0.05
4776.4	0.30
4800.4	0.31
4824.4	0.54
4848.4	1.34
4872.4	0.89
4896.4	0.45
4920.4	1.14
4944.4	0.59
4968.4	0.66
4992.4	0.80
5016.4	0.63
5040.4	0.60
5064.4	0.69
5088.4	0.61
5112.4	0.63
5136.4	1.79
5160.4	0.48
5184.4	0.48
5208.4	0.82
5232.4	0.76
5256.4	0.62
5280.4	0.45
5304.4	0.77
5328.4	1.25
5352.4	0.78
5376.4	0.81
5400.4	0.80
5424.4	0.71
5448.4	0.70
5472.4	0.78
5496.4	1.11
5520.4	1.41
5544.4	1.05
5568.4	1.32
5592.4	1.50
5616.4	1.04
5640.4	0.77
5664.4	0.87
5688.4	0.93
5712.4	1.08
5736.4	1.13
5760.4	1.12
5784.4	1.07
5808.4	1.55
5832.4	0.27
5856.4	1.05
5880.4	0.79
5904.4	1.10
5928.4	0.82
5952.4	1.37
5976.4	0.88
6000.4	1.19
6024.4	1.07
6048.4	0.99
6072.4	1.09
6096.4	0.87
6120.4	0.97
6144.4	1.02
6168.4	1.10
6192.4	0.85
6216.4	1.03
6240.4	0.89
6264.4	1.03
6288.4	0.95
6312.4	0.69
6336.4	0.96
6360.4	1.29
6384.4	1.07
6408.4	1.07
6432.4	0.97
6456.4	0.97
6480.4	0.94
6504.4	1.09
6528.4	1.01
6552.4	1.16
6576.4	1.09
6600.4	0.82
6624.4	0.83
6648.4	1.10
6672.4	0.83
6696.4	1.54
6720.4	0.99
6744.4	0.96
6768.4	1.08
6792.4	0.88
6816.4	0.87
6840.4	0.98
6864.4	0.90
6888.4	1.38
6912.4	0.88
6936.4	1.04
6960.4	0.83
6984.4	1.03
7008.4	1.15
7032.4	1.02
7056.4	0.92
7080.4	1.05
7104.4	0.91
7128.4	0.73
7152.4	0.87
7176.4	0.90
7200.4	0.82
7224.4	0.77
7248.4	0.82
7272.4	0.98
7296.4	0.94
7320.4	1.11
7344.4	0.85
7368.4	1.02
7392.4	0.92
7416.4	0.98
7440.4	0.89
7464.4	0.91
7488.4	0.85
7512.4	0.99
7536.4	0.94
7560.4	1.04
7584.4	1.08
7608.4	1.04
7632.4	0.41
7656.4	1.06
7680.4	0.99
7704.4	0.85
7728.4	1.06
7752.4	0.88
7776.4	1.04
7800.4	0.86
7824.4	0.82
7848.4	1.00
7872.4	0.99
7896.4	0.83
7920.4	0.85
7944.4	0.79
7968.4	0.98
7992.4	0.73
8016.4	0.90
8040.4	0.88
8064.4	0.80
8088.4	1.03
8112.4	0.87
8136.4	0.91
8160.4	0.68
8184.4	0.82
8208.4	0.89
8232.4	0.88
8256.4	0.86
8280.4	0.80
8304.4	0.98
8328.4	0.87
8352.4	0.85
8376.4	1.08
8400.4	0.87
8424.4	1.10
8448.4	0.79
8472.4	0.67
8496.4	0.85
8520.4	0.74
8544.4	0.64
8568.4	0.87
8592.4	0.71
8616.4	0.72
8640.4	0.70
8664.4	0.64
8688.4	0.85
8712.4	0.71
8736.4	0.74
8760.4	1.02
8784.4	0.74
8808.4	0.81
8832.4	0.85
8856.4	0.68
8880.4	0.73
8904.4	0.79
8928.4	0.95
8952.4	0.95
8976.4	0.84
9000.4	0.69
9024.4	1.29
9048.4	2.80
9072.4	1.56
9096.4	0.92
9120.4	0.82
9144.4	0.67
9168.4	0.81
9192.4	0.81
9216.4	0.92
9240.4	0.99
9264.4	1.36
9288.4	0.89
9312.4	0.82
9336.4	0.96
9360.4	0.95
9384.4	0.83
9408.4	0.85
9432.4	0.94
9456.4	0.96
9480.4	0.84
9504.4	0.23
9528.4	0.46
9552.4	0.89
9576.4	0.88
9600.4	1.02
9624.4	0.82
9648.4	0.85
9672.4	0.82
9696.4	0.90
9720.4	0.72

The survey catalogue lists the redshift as 0.38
